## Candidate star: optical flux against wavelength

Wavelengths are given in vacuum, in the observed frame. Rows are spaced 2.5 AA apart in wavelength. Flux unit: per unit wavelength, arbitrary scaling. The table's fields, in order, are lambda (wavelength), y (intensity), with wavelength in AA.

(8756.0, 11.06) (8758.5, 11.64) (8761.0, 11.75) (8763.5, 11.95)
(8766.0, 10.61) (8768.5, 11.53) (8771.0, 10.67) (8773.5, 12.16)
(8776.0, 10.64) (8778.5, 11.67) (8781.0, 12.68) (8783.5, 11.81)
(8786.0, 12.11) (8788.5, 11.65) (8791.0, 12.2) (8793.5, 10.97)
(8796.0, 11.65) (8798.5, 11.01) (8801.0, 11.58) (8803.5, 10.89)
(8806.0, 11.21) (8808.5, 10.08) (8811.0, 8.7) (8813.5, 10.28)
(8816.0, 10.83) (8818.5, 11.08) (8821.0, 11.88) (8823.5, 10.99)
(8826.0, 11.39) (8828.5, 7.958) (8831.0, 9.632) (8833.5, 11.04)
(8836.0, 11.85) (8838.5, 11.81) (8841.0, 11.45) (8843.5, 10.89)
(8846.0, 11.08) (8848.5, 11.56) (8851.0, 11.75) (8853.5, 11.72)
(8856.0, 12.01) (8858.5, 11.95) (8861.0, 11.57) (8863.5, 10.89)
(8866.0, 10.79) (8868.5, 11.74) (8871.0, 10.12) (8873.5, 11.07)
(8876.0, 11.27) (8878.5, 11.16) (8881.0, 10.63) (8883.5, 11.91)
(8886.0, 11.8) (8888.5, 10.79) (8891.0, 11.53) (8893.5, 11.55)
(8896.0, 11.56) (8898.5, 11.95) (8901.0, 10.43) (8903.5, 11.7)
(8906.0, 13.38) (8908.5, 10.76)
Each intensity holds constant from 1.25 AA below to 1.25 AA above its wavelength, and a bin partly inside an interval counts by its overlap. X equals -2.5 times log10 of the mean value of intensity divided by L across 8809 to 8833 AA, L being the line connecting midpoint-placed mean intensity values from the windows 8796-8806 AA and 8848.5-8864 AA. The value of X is 0.11 mag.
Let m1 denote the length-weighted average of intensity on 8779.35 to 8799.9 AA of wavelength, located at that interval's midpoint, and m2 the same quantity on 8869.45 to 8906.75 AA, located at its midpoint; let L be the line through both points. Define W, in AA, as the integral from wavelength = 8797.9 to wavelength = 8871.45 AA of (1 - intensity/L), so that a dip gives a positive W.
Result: 3.7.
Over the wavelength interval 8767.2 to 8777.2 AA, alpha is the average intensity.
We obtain 11.2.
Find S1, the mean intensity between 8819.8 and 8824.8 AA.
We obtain 11.4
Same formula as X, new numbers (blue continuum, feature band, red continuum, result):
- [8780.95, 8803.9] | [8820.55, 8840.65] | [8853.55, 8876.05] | 0.06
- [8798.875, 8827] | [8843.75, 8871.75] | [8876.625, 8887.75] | -0.02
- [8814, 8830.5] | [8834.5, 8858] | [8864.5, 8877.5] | -0.07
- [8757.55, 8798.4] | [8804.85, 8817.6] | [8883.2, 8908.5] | 0.14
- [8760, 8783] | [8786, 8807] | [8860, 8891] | 0.00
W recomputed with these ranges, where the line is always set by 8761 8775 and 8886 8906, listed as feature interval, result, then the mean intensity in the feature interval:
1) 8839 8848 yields 0.2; 11.2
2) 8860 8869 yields 0.2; 11.2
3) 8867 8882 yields 0.6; 11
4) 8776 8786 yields -0.4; 11.9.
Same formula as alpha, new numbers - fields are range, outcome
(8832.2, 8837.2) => 11.4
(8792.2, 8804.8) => 11.2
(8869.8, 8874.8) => 10.6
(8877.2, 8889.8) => 11.3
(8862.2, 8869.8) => 11.1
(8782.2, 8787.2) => 12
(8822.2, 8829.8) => 10.1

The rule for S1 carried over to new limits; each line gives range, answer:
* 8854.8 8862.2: 11.8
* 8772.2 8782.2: 11.8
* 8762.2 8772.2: 11.2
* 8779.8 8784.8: 12.2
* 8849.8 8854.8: 11.7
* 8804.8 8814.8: 10.1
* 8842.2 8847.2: 11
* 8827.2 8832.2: 8.81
